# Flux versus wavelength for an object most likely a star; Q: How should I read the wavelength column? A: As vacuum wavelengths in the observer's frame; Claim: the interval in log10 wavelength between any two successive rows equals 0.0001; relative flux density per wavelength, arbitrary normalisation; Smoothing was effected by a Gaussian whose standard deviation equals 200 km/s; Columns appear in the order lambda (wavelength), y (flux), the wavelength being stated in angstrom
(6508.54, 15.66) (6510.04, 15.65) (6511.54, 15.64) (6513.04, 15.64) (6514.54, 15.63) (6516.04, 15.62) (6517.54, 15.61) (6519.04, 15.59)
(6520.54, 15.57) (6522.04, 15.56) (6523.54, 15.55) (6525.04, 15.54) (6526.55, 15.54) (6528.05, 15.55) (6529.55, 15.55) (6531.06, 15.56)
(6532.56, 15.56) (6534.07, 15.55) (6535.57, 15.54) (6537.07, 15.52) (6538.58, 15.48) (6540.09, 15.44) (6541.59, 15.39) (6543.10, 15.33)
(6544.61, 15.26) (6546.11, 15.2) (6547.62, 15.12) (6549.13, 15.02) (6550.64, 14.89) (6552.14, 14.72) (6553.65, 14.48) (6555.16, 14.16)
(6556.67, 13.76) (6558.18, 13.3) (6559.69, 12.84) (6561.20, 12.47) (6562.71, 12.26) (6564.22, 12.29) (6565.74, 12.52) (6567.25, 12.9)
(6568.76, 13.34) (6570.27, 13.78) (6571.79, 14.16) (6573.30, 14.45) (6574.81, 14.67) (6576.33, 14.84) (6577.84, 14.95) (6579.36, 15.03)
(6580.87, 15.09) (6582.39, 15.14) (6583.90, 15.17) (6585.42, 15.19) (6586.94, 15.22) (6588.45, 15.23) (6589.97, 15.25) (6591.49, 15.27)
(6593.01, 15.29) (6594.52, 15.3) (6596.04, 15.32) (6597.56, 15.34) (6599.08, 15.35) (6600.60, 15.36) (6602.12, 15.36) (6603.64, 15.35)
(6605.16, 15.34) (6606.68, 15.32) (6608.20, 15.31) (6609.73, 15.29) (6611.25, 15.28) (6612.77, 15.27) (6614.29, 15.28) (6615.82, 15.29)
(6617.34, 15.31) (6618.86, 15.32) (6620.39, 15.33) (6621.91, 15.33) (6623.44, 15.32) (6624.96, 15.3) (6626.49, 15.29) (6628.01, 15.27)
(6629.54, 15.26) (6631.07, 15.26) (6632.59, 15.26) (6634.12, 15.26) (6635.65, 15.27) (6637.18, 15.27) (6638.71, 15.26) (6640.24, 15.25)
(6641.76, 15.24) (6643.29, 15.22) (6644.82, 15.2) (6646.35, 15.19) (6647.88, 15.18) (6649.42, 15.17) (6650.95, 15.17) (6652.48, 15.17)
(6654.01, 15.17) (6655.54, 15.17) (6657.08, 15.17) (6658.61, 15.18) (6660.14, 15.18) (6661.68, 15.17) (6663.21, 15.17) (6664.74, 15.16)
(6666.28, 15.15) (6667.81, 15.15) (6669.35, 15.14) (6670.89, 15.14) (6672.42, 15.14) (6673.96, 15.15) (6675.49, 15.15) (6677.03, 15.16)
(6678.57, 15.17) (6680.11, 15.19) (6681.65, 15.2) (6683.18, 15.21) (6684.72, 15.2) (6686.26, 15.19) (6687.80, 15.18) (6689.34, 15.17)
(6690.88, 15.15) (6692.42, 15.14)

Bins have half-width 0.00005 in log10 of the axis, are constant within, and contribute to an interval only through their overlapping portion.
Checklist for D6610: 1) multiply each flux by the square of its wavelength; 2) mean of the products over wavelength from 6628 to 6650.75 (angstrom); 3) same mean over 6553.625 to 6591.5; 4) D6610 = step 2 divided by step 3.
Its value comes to 1.10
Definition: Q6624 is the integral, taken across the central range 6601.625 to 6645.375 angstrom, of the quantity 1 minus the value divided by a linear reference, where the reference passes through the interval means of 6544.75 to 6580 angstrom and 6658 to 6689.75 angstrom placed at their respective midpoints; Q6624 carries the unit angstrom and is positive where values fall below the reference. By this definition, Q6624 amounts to -2.0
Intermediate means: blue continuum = 14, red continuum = 15.2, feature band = 15.3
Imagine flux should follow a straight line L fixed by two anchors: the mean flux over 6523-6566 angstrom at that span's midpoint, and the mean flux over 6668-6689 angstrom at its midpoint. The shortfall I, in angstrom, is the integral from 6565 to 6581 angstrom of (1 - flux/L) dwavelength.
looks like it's 0.7 angstrom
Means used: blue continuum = 14.7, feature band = 14.1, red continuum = 15.2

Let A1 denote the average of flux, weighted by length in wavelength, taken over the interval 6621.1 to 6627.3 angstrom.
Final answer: 15.3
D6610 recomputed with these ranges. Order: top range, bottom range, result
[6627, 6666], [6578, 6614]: 1.01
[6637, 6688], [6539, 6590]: 1.09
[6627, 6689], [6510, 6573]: 1.07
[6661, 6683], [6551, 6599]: 1.09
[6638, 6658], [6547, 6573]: 1.14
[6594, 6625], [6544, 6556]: 1.05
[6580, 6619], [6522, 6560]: 1.03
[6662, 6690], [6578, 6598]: 1.02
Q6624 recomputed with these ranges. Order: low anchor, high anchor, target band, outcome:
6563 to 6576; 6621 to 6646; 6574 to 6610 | -2.8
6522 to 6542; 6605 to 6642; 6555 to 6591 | 3.1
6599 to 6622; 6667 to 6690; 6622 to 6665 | 0.1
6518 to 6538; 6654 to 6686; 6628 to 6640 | 0.0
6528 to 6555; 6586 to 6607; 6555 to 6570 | 2.3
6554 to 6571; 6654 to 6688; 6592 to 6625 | -3.2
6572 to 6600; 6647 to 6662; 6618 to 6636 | -0.2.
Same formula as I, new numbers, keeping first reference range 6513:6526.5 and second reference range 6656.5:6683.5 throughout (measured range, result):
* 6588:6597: 0.06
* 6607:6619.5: 0.03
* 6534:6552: 0.28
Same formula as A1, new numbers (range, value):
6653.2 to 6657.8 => 15.2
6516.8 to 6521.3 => 15.6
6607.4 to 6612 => 15.3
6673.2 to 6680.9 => 15.2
